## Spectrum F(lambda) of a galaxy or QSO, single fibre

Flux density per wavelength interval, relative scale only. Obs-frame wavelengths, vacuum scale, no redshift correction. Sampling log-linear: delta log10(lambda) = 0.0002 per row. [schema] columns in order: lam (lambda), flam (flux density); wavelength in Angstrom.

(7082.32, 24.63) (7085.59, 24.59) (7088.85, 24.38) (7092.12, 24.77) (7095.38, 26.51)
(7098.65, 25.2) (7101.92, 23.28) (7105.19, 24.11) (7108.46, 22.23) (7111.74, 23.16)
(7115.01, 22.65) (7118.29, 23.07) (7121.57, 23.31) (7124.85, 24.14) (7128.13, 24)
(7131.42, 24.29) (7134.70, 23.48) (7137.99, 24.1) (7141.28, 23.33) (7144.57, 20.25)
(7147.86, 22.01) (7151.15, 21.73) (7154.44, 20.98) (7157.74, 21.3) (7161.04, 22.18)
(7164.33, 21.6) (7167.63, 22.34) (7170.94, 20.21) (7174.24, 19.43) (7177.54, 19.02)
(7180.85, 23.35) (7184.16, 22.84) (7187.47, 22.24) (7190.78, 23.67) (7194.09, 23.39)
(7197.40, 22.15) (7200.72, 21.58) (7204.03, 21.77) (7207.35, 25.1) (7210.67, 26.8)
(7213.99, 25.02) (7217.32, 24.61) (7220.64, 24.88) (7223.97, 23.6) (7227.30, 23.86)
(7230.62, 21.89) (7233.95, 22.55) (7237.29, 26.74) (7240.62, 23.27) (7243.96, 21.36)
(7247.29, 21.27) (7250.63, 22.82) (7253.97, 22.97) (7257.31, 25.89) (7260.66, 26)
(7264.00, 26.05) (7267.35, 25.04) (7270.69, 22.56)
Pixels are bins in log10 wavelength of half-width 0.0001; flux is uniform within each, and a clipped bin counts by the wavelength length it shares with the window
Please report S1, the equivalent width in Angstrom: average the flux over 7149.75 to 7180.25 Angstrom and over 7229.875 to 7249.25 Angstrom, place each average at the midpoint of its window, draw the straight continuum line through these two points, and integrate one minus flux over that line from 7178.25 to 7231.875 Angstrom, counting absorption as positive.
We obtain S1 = -3.5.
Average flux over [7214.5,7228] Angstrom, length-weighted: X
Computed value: 24.3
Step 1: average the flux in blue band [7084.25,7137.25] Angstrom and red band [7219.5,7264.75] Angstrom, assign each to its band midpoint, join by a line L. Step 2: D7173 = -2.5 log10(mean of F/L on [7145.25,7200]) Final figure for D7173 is 0.10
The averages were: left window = 23.9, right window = 23.7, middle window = 21.7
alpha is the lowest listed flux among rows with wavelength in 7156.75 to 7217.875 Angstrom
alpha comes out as 19.02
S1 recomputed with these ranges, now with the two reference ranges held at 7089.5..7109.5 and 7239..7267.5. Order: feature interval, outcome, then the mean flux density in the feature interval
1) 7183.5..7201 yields 0.96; 22.7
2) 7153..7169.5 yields 1.70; 21.7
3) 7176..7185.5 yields 0.93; 21.7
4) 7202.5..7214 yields -0.33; 24.7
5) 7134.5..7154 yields 1.55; 22.3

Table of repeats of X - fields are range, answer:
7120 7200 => 22.3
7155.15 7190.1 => 21.5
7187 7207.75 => 22.7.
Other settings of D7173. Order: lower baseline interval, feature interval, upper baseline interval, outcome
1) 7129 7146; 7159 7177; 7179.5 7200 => 0.097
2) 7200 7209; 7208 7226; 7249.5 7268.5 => -0.071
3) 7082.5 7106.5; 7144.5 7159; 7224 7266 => 0.141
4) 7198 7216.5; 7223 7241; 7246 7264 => 0.015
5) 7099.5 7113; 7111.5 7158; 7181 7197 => 0.018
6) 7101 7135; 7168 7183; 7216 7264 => 0.141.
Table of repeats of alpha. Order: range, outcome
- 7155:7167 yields 21.3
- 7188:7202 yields 21.58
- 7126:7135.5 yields 23.48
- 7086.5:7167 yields 20.25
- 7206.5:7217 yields 25.02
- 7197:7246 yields 21.36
